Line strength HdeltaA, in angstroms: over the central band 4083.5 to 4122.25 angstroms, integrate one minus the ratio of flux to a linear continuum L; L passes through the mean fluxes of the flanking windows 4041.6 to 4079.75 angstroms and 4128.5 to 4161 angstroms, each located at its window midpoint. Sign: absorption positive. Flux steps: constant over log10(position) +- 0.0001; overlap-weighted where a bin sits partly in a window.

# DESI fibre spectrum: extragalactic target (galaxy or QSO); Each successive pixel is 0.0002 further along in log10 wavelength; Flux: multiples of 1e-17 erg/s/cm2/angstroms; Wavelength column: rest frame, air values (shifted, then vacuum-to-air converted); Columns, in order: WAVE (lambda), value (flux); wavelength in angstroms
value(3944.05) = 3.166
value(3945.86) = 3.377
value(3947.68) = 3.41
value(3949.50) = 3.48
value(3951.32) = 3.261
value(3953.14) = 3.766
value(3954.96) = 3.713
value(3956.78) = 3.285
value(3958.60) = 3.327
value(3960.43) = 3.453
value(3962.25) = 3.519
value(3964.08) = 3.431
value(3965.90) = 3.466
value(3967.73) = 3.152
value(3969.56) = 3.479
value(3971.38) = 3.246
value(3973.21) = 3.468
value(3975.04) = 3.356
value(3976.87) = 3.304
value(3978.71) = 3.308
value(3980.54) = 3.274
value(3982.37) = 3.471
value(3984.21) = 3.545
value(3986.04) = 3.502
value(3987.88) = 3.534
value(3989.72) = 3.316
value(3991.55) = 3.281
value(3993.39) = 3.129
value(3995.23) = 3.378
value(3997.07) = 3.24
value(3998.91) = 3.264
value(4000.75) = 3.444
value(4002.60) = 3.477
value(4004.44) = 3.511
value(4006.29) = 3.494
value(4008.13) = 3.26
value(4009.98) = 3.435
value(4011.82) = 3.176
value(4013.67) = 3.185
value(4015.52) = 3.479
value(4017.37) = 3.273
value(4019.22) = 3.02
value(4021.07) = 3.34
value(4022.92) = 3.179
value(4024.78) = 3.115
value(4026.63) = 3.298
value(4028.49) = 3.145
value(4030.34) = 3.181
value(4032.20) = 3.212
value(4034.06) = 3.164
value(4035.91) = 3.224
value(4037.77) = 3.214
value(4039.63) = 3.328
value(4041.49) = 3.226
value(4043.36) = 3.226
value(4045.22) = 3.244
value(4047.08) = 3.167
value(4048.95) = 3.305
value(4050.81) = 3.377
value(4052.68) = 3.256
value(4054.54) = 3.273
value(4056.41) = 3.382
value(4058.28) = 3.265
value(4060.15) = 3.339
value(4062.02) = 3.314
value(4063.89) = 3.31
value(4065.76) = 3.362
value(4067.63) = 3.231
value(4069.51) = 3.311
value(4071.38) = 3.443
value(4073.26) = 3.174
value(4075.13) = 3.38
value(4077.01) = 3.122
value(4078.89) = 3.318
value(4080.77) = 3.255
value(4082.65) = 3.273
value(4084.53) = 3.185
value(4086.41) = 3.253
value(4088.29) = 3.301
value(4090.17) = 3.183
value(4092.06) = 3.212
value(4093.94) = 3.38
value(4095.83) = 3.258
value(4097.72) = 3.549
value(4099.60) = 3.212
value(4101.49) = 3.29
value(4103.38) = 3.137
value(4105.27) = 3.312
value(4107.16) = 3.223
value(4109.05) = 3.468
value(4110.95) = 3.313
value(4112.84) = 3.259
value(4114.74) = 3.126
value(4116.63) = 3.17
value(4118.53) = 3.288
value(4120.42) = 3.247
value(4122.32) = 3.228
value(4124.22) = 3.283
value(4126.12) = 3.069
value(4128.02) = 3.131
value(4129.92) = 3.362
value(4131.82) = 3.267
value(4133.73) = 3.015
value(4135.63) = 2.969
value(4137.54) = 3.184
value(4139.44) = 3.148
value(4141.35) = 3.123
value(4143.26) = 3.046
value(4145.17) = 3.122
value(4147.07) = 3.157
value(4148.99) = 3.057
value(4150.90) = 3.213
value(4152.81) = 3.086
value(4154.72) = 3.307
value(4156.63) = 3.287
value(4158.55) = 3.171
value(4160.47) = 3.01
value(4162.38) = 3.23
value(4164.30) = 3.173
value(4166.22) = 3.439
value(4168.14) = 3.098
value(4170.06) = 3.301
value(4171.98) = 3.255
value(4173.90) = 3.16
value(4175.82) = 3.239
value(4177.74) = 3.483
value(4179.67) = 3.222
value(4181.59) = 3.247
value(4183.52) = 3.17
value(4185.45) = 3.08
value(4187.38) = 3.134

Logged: -0.6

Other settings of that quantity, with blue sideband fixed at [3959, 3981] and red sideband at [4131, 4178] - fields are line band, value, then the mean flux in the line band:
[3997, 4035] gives 0.5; 3.28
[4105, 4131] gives -0.3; 3.25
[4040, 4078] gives -0.1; 3.29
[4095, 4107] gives -0.2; 3.29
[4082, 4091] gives 0.0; 3.24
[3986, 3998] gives 0.1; 3.33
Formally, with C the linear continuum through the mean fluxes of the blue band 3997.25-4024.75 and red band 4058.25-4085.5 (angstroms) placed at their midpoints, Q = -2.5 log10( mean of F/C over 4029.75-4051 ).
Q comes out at 0.02 mag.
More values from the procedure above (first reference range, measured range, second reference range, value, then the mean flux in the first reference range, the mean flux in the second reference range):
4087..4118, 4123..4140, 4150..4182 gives 0.03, 3.27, 3.23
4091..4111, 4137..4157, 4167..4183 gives 0.04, 3.3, 3.25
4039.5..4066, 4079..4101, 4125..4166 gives -0.02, 3.29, 3.15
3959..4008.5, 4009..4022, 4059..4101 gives 0.03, 3.38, 3.29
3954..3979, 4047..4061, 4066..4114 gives 0.00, 3.4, 3.28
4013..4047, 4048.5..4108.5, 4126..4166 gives -0.03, 3.22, 3.16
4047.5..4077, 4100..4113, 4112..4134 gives -0.02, 3.31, 3.21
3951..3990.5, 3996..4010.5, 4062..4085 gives 0.00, 3.42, 3.28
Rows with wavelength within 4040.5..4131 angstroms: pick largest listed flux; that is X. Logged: 3.549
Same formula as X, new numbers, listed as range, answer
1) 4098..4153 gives 3.468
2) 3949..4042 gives 3.766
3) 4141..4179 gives 3.483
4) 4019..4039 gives 3.34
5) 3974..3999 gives 3.545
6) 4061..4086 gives 3.443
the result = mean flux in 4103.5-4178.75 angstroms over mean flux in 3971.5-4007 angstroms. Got 0.95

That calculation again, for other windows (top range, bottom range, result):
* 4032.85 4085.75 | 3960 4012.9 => 0.97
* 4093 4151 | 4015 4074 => 0.99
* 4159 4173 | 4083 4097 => 0.99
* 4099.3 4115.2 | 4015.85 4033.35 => 1.02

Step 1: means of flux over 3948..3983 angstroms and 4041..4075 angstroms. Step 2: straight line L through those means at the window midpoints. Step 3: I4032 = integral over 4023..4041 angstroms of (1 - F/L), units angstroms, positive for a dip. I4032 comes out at 0.6 angstroms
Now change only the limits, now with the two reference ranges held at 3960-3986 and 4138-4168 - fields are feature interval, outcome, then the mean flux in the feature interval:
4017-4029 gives 0.5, 3.19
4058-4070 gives -0.1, 3.31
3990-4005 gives 0.1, 3.34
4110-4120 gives 0.0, 3.23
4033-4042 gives 0.2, 3.23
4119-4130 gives 0.0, 3.21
